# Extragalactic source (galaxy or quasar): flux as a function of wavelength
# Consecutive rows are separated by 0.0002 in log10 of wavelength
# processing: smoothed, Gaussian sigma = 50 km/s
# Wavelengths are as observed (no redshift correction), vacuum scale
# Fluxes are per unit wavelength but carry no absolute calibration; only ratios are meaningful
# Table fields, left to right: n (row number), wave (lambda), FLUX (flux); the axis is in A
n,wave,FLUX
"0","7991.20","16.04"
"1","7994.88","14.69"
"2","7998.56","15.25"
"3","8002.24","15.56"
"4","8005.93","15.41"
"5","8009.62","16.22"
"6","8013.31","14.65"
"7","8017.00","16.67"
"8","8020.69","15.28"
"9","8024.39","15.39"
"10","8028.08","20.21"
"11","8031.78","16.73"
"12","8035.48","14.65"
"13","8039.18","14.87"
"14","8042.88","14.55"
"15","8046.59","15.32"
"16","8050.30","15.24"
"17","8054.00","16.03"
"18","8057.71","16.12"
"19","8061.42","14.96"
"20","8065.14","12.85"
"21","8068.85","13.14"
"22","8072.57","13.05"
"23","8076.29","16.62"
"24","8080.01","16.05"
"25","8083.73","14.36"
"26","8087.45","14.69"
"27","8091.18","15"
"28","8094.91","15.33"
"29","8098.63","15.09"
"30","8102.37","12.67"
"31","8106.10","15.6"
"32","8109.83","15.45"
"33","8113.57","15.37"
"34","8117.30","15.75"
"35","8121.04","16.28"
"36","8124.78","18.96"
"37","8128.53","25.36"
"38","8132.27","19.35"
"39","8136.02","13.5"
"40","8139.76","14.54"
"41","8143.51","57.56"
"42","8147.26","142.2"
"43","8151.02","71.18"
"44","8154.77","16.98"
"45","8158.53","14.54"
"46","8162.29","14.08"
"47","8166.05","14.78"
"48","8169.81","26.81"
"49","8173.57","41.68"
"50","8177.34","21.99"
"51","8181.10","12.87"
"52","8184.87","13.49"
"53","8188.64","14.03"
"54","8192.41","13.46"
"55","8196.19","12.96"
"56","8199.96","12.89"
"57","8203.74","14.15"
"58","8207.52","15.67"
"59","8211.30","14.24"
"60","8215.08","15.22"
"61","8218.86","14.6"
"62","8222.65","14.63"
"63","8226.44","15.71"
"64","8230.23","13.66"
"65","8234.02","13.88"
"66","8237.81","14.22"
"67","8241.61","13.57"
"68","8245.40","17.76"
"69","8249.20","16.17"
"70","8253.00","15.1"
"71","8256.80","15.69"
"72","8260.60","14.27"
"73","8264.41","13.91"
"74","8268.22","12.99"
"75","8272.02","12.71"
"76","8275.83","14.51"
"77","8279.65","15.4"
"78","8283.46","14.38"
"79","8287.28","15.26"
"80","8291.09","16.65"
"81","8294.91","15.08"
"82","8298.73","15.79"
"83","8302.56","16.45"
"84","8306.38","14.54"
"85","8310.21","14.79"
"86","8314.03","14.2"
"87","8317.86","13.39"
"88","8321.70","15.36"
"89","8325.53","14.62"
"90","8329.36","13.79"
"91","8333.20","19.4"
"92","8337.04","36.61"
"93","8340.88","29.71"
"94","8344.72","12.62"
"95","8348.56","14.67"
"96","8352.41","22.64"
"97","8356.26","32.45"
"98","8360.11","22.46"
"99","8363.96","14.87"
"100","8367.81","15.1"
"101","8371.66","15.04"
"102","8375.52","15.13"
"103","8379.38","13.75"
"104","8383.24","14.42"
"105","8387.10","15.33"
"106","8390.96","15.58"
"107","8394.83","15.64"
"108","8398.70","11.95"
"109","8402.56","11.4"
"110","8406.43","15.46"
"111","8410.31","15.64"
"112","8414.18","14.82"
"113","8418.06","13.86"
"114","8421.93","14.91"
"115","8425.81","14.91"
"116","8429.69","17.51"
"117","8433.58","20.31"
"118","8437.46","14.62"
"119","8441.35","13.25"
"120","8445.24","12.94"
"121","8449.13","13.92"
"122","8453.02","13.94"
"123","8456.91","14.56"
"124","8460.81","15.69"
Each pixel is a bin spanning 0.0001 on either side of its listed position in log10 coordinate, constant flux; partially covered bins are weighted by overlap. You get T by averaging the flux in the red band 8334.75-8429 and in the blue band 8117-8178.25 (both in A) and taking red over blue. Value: 0.53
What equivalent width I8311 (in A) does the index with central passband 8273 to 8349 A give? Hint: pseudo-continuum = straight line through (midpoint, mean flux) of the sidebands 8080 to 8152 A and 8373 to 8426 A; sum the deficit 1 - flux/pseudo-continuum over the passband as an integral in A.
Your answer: 5.6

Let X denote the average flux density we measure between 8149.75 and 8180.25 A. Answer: 26.4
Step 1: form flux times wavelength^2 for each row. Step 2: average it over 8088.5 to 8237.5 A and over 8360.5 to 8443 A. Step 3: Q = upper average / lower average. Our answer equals 0.73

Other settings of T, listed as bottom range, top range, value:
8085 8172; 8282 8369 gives 0.69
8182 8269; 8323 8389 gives 1.31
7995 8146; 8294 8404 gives 1.00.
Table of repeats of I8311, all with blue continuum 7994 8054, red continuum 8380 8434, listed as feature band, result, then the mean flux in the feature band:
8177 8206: 2.41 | 14.1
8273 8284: 0.40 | 14.6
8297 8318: 0.23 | 15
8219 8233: 0.63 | 14.6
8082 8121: 1.37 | 15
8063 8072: 1.47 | 13.1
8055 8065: 0.32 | 15.1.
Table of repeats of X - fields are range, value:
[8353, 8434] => 16.2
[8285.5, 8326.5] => 15.1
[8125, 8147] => 34.1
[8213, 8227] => 15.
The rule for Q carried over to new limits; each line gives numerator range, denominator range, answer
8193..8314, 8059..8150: 0.66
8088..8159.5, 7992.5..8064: 1.83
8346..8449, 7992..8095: 1.14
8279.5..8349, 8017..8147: 0.98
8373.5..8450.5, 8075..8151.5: 0.61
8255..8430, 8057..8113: 1.18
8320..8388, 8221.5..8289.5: 1.31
